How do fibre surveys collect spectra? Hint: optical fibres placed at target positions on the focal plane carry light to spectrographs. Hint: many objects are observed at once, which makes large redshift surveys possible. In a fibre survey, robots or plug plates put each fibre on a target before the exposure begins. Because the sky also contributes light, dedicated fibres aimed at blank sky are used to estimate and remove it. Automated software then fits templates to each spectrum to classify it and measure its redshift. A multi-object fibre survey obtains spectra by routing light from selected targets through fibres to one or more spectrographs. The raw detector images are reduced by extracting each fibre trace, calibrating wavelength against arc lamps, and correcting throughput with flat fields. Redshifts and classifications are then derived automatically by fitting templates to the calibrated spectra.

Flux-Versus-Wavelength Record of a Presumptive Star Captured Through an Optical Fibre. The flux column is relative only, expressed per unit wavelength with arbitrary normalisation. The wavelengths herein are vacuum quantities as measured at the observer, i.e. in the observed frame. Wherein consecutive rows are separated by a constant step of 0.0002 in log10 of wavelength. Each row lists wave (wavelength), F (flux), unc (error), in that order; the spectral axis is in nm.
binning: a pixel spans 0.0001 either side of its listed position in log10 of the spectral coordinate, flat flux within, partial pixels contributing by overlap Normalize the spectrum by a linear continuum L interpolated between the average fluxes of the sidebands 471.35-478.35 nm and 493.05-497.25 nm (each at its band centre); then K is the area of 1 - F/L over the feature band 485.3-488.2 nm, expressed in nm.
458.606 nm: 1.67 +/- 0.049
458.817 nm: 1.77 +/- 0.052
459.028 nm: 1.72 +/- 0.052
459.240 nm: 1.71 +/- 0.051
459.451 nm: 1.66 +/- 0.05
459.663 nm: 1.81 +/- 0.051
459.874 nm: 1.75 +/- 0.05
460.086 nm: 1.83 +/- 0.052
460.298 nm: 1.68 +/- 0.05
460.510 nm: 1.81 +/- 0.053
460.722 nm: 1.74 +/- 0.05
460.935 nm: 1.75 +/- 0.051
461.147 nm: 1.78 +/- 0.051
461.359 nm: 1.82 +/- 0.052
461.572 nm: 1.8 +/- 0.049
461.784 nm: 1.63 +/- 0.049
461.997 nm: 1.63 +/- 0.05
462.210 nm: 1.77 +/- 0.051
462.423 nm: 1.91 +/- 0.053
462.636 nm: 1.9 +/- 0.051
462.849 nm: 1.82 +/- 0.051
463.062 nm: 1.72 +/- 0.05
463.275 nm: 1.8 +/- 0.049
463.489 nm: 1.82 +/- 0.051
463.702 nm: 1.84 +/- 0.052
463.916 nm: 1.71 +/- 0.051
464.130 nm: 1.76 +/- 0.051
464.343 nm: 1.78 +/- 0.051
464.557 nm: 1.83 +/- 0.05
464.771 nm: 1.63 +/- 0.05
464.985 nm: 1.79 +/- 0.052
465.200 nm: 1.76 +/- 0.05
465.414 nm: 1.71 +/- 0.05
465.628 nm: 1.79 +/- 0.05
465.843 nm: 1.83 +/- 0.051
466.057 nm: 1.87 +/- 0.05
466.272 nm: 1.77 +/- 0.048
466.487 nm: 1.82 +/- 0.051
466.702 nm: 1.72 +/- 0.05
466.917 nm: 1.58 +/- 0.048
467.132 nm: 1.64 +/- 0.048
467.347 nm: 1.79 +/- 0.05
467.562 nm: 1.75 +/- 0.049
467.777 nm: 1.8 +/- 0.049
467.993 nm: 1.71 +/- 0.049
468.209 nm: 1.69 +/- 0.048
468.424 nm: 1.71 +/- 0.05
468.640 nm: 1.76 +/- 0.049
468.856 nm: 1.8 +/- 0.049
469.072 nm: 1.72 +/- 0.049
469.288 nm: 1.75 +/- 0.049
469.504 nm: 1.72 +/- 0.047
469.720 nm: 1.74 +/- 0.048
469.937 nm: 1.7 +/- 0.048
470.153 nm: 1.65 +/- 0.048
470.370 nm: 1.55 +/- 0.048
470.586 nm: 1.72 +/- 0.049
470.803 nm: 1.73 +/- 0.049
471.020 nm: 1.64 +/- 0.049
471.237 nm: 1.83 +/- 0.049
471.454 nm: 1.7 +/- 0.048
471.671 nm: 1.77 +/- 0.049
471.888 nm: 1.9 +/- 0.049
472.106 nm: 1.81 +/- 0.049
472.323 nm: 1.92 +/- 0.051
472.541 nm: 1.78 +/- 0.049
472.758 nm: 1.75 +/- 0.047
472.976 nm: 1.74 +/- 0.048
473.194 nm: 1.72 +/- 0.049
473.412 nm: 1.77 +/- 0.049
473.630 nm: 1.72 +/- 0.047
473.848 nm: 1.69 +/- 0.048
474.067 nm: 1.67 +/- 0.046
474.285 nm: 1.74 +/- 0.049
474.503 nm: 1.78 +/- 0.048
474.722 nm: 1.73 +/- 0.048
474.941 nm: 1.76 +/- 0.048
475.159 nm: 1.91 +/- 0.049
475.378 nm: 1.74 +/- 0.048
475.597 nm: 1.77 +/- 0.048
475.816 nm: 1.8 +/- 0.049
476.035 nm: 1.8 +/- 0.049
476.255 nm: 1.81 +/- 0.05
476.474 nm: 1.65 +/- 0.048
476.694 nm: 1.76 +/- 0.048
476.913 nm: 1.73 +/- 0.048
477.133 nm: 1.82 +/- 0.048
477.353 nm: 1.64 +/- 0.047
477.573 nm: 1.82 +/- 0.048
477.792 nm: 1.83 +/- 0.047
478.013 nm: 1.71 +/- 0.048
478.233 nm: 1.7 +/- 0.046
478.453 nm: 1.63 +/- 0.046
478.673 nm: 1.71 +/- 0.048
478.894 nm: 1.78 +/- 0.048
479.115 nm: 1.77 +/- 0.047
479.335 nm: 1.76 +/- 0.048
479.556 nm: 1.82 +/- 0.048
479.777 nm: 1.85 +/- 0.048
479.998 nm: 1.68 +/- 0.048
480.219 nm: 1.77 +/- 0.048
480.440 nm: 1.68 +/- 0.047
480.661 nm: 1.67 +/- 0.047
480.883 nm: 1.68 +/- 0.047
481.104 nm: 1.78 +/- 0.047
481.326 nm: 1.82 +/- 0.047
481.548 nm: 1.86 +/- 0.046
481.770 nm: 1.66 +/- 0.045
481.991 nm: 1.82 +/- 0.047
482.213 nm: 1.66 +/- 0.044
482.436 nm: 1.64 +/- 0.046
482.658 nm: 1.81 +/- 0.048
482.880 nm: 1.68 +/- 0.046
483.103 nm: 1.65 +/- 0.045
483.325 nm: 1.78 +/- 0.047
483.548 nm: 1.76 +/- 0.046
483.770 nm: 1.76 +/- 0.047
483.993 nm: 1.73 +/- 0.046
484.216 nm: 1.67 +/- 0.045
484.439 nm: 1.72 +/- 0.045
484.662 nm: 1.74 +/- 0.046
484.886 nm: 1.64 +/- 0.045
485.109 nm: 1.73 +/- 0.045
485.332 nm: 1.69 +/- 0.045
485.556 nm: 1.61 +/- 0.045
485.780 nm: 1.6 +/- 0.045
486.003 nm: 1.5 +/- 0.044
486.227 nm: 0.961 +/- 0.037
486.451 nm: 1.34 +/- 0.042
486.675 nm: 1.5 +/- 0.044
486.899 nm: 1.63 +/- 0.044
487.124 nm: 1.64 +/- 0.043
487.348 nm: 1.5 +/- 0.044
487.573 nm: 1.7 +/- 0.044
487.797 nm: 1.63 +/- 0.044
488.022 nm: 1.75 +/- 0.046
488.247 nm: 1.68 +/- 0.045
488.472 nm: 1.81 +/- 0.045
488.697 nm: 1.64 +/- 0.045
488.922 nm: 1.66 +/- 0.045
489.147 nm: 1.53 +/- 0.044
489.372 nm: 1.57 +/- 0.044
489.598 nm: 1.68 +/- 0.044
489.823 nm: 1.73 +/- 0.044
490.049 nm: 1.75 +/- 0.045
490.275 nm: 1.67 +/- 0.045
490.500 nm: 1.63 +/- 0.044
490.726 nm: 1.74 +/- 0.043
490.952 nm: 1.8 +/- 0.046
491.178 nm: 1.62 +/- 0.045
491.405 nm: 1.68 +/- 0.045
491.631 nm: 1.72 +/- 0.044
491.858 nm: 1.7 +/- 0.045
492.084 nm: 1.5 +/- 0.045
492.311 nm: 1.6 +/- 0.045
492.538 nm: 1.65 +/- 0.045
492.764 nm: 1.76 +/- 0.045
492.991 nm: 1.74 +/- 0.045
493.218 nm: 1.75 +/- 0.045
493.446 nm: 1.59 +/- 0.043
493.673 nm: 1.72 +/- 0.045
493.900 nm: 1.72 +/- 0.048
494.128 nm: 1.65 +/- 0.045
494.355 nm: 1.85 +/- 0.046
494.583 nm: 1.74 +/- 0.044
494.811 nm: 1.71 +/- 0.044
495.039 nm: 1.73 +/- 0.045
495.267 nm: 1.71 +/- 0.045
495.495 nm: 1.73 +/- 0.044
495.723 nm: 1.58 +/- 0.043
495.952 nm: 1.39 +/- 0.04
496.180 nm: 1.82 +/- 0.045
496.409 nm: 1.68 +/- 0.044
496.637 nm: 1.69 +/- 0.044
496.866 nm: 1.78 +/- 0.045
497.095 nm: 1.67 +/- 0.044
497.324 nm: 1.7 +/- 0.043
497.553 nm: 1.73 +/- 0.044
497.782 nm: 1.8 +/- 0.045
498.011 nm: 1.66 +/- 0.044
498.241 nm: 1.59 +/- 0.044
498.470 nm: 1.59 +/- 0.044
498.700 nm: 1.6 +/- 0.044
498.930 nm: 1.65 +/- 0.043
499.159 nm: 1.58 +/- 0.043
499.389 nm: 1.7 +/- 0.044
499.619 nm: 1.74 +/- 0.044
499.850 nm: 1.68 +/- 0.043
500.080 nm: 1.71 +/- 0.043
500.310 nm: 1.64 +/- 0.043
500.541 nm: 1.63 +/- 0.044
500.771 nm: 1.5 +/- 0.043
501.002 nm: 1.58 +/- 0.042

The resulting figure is 0.31 nm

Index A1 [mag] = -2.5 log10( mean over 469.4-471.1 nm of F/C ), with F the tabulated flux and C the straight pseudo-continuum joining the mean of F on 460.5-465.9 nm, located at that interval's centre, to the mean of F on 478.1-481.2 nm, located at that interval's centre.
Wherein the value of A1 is 0.05 mag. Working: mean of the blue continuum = 1.77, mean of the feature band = 1.68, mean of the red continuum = 1.73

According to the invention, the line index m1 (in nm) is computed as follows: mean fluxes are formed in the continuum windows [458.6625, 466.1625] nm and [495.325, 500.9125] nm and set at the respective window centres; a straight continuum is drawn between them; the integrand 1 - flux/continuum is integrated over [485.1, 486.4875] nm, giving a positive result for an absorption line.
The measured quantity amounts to 0.18 nm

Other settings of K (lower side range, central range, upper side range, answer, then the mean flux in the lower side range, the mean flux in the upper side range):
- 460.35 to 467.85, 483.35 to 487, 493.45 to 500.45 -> 0.24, 1.77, 1.68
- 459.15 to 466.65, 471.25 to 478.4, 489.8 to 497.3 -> -0.10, 1.77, 1.69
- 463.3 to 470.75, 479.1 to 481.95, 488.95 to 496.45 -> -0.08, 1.74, 1.68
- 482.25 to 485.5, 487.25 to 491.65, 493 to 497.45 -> 0.08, 1.71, 1.7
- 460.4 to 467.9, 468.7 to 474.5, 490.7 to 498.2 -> 0.03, 1.77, 1.69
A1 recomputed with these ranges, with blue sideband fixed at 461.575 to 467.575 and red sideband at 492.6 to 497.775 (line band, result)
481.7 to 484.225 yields 0.00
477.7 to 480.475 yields -0.01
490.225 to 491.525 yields 0.01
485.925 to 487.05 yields 0.23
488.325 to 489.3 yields 0.04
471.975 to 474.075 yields -0.01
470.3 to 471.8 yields 0.02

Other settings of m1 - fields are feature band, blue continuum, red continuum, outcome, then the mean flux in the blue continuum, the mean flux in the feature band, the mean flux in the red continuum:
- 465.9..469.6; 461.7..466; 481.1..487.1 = 0.02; 1.77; 1.74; 1.65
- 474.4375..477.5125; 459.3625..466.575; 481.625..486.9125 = -0.13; 1.77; 1.76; 1.64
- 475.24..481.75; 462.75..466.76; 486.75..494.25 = -0.12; 1.78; 1.75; 1.67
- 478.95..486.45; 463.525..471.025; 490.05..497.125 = 0.08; 1.74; 1.69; 1.69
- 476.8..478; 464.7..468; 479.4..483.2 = -0.02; 1.75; 1.76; 1.74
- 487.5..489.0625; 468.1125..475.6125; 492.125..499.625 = 0.01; 1.75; 1.69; 1.68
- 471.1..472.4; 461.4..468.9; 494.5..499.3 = -0.05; 1.76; 1.82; 1.67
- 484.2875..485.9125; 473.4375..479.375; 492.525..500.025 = 0.05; 1.75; 1.67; 1.69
